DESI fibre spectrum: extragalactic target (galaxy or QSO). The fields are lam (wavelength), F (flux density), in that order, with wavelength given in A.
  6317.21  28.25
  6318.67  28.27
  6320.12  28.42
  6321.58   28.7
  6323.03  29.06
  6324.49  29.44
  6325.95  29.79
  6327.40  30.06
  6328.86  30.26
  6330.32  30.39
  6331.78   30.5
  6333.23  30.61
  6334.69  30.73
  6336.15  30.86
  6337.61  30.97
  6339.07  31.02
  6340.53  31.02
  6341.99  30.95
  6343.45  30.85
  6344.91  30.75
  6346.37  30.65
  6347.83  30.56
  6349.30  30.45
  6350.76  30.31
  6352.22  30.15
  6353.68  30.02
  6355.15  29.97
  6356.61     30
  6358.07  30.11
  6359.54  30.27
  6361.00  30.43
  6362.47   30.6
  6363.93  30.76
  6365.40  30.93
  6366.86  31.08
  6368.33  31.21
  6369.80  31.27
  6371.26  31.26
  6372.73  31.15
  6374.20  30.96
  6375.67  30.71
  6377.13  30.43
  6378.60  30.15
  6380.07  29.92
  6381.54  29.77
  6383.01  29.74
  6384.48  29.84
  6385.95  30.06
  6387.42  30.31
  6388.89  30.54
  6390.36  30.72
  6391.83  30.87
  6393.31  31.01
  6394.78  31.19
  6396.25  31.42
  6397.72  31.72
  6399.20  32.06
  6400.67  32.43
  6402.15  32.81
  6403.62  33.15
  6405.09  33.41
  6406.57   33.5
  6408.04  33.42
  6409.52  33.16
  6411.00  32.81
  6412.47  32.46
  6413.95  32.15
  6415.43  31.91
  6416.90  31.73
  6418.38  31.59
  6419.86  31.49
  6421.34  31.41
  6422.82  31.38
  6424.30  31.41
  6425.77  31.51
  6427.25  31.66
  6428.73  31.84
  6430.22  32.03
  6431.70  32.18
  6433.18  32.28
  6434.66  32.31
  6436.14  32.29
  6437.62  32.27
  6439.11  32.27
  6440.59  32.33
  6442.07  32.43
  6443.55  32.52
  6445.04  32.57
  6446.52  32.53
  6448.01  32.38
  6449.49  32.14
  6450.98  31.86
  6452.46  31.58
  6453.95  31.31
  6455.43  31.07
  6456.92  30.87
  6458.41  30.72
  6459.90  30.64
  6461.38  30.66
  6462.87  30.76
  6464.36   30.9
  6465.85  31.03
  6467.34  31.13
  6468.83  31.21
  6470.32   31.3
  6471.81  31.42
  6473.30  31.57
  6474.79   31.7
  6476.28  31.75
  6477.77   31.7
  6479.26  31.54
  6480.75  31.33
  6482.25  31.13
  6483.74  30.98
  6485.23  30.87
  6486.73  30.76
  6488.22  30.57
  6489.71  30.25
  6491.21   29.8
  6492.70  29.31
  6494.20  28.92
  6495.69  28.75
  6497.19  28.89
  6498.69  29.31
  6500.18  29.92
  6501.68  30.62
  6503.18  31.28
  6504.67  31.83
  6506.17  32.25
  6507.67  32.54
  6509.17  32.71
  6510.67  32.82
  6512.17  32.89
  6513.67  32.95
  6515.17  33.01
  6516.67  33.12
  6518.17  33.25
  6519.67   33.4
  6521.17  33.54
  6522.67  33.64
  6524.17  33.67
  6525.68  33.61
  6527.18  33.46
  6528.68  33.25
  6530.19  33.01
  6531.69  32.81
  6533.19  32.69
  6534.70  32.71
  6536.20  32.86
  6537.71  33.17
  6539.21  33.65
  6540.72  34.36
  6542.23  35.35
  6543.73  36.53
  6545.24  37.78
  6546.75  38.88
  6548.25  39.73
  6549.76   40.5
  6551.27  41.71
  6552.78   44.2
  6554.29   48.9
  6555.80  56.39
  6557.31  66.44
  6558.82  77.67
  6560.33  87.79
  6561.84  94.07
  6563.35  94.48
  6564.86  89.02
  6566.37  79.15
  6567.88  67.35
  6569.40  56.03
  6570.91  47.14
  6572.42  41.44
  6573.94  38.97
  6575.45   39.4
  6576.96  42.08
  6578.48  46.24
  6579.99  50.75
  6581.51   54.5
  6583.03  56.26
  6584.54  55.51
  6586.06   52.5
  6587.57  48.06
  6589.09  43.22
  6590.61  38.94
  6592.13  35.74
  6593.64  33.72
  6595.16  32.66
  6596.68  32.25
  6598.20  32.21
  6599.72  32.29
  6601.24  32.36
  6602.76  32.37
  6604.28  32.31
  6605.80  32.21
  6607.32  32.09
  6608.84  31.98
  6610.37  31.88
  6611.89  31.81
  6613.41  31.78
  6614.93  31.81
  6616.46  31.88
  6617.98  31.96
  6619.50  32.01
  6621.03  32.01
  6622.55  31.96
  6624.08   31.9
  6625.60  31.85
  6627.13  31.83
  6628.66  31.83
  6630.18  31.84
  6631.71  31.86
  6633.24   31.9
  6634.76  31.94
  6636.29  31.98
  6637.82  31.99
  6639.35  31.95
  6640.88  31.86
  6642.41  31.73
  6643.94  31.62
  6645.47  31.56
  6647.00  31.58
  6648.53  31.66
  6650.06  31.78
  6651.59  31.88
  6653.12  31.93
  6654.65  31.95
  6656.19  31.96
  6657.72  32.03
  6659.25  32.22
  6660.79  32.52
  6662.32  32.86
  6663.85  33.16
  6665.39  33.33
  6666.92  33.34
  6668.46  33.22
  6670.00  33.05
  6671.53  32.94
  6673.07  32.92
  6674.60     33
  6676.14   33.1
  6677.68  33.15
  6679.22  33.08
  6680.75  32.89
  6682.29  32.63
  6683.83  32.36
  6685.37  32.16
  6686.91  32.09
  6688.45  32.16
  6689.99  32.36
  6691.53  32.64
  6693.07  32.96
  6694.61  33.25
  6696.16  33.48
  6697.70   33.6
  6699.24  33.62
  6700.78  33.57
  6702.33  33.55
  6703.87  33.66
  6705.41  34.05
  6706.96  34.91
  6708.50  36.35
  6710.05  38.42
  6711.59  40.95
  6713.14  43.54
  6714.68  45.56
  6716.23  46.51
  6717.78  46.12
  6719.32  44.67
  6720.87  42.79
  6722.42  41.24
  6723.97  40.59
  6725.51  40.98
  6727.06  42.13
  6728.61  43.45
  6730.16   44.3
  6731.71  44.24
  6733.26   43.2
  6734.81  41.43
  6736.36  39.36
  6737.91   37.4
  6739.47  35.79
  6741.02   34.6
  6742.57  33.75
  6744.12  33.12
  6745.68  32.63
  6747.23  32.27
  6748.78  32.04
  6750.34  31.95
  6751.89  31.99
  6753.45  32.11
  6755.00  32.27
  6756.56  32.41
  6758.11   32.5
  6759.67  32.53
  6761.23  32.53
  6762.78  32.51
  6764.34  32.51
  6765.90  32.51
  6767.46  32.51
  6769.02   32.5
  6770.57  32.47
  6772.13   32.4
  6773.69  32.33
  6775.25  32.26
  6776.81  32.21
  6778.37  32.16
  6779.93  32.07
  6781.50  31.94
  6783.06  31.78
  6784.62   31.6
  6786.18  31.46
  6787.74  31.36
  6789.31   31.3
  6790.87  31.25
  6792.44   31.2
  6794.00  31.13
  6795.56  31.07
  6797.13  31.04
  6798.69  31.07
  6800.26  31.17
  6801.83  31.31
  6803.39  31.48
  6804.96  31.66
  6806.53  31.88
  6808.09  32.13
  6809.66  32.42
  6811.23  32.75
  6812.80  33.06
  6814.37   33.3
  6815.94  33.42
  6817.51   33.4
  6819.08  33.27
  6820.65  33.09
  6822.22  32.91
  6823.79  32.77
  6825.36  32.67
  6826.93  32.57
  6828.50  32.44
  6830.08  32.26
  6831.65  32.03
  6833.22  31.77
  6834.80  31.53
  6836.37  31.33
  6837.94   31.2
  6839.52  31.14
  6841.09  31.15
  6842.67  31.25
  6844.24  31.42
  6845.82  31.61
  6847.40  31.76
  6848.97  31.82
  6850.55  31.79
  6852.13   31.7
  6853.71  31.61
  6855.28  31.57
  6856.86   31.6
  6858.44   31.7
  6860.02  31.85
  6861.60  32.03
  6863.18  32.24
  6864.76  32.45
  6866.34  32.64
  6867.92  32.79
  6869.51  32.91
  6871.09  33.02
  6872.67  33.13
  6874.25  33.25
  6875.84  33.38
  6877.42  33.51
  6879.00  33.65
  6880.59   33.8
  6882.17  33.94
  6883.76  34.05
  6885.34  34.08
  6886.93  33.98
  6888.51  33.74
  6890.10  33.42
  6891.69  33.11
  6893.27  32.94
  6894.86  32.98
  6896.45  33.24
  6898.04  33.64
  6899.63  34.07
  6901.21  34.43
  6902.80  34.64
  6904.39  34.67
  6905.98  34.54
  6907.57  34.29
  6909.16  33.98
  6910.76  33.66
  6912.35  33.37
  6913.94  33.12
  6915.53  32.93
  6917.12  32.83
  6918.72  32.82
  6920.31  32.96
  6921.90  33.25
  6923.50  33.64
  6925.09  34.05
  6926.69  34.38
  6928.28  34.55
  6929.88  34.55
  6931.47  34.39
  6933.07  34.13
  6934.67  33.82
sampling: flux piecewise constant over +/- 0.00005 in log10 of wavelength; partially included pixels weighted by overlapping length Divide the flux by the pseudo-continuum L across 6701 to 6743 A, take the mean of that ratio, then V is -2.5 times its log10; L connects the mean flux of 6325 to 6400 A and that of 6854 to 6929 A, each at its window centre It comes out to -0.23 mag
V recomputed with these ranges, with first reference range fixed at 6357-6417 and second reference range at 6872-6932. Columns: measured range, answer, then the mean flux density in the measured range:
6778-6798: 0.057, 31.5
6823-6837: 0.040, 32.2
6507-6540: -0.040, 33.1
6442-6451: -0.027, 32.4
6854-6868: 0.048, 32.1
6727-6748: -0.163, 38.3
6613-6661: 0.020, 31.9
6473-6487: 0.013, 31.3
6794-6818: 0.041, 32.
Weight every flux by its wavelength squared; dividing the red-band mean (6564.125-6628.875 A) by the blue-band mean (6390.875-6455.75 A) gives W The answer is 1.3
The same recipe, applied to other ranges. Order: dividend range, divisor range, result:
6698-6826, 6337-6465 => 1.24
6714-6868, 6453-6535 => 1.17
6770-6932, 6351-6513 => 1.18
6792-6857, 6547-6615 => 0.72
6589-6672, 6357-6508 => 1.10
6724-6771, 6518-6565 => 0.83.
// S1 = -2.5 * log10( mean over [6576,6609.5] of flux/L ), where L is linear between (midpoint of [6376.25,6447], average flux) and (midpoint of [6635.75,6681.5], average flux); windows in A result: -0.24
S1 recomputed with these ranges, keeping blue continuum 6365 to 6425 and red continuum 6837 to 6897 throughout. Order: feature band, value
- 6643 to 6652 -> 0.012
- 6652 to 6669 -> -0.017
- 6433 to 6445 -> -0.028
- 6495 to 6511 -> 0.026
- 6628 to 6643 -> 0.004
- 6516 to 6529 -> -0.057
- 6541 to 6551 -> -0.197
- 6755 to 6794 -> 0.009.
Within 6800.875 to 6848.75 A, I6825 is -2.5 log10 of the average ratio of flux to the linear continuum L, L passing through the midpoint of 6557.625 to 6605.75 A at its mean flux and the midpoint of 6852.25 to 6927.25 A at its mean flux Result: 0.154 mag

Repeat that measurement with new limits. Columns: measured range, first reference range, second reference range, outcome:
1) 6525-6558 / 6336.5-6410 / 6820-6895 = -0.223 mag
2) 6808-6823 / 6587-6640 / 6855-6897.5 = 0.001 mag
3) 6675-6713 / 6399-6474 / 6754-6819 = -0.063 mag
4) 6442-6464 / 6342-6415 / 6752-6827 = -0.009 mag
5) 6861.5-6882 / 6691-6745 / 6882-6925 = 0.046 mag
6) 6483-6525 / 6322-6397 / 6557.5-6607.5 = 0.353 mag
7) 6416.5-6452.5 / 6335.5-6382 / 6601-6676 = -0.034 mag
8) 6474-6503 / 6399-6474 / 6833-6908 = 0.055 mag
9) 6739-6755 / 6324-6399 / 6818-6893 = -0.029 mag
